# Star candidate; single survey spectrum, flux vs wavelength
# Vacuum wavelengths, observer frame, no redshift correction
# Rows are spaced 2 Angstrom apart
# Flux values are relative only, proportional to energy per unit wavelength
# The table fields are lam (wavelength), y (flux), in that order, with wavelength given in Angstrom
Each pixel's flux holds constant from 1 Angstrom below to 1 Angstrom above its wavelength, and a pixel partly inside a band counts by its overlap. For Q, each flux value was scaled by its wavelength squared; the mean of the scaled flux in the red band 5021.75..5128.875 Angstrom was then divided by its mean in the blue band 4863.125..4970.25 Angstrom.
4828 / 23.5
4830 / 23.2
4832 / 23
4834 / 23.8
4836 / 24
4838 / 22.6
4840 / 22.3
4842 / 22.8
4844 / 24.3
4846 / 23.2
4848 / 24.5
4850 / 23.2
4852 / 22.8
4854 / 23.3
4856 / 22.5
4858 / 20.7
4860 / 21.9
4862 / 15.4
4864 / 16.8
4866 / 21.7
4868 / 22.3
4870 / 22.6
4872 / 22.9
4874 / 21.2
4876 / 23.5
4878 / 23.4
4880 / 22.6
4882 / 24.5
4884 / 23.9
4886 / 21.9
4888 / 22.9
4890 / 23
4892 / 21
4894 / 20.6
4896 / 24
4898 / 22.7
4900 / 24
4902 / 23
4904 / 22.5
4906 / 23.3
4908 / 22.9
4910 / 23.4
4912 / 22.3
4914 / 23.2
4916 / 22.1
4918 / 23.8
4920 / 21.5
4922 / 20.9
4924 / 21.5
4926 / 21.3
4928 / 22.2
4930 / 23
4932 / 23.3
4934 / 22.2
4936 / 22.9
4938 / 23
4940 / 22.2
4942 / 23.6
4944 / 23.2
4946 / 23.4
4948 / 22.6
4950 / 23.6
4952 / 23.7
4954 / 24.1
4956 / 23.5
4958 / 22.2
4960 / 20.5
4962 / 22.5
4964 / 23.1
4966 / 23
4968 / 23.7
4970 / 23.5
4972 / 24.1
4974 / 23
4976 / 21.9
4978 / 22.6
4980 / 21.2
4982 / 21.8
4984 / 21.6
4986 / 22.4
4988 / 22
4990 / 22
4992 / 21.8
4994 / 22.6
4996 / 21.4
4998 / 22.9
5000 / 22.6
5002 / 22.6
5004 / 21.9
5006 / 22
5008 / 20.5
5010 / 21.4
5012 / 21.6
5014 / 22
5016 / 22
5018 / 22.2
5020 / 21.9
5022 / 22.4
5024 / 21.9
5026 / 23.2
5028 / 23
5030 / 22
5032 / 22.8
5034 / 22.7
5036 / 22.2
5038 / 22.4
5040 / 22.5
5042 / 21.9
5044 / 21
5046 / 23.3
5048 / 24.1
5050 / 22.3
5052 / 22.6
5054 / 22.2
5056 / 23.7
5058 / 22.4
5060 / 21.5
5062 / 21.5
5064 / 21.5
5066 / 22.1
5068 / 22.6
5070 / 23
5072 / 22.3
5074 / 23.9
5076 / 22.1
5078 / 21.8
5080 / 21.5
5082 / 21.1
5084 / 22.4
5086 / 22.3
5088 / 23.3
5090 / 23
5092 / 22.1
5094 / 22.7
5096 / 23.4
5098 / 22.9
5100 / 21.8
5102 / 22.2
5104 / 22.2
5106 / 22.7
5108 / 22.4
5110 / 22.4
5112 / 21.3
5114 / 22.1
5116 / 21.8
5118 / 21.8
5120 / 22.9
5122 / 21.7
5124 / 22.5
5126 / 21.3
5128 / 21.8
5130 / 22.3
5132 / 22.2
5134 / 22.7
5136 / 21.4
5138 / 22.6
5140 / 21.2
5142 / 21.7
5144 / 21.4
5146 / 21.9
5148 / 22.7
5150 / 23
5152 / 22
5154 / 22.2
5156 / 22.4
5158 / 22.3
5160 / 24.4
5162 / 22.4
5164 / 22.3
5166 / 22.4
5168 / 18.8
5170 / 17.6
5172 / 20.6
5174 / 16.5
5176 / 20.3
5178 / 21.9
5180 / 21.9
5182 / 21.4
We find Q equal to 1.1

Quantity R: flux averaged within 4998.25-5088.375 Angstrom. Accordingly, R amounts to 22.3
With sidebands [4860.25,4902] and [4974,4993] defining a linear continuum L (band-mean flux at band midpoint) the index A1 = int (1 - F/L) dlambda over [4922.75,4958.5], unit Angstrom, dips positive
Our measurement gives -1.4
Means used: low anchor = 22.1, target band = 22.9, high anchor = 22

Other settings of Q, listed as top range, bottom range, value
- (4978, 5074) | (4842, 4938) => 1.05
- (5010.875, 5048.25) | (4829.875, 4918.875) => 1.05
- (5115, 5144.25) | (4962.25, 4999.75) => 1.04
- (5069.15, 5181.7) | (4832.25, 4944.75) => 1.07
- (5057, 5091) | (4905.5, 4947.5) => 1.04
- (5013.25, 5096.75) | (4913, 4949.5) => 1.04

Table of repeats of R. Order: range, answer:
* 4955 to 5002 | 22.4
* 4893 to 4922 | 22.7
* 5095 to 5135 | 22.2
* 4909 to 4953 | 22.7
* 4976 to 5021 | 22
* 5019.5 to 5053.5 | 22.5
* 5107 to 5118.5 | 22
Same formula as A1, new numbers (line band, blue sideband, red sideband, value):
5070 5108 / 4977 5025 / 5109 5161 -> -0.60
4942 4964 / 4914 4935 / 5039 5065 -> -0.71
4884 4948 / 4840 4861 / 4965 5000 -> 0.12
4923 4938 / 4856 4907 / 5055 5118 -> -0.16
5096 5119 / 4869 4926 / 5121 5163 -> 0.06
